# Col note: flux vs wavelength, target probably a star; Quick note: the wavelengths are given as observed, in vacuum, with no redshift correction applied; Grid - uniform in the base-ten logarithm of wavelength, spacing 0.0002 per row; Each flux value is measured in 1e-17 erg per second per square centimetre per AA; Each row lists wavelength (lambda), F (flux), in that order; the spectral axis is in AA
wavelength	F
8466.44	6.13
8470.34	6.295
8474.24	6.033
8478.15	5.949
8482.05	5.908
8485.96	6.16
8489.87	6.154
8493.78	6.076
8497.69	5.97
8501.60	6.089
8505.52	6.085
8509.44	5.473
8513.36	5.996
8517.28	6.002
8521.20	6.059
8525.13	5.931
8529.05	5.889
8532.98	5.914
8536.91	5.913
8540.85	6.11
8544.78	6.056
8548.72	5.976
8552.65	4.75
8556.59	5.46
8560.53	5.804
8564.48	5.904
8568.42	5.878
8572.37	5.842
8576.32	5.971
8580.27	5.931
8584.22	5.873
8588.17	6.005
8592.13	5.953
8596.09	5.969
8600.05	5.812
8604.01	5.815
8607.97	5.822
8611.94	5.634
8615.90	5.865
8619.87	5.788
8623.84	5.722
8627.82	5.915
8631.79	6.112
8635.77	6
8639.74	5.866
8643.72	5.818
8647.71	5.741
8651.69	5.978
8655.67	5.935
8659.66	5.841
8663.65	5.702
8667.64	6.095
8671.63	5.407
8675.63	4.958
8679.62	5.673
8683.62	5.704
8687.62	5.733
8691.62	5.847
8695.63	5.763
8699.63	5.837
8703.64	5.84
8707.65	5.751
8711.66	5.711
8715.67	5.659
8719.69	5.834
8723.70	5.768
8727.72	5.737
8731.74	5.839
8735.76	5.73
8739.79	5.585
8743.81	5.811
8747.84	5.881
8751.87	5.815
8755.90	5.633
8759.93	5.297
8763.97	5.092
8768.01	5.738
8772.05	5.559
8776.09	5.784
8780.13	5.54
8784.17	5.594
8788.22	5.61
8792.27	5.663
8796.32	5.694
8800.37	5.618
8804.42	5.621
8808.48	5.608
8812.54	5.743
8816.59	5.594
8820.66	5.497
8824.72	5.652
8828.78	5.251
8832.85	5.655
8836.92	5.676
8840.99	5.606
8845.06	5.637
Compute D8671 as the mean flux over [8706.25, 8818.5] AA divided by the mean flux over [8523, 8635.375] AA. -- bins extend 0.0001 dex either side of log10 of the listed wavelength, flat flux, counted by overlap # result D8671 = 1.0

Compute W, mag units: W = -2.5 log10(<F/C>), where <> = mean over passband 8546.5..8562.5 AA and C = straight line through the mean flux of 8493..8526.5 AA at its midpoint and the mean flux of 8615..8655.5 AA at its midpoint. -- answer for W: 0.08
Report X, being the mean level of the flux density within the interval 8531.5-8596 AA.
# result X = 5.84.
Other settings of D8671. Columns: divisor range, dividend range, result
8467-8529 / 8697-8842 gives 0.94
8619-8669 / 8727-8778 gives 0.96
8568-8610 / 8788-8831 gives 0.95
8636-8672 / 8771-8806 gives 0.96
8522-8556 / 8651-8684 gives 0.98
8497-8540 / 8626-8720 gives 0.97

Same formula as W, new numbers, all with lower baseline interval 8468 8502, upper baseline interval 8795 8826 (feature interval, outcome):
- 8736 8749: -0.01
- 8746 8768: 0.03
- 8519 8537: 0.01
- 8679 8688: 0.02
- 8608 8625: 0.02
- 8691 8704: -0.01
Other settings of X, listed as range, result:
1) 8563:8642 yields 5.88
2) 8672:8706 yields 5.66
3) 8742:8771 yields 5.6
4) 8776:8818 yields 5.64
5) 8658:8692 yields 5.65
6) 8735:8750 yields 5.75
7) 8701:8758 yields 5.76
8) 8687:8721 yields 5.77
